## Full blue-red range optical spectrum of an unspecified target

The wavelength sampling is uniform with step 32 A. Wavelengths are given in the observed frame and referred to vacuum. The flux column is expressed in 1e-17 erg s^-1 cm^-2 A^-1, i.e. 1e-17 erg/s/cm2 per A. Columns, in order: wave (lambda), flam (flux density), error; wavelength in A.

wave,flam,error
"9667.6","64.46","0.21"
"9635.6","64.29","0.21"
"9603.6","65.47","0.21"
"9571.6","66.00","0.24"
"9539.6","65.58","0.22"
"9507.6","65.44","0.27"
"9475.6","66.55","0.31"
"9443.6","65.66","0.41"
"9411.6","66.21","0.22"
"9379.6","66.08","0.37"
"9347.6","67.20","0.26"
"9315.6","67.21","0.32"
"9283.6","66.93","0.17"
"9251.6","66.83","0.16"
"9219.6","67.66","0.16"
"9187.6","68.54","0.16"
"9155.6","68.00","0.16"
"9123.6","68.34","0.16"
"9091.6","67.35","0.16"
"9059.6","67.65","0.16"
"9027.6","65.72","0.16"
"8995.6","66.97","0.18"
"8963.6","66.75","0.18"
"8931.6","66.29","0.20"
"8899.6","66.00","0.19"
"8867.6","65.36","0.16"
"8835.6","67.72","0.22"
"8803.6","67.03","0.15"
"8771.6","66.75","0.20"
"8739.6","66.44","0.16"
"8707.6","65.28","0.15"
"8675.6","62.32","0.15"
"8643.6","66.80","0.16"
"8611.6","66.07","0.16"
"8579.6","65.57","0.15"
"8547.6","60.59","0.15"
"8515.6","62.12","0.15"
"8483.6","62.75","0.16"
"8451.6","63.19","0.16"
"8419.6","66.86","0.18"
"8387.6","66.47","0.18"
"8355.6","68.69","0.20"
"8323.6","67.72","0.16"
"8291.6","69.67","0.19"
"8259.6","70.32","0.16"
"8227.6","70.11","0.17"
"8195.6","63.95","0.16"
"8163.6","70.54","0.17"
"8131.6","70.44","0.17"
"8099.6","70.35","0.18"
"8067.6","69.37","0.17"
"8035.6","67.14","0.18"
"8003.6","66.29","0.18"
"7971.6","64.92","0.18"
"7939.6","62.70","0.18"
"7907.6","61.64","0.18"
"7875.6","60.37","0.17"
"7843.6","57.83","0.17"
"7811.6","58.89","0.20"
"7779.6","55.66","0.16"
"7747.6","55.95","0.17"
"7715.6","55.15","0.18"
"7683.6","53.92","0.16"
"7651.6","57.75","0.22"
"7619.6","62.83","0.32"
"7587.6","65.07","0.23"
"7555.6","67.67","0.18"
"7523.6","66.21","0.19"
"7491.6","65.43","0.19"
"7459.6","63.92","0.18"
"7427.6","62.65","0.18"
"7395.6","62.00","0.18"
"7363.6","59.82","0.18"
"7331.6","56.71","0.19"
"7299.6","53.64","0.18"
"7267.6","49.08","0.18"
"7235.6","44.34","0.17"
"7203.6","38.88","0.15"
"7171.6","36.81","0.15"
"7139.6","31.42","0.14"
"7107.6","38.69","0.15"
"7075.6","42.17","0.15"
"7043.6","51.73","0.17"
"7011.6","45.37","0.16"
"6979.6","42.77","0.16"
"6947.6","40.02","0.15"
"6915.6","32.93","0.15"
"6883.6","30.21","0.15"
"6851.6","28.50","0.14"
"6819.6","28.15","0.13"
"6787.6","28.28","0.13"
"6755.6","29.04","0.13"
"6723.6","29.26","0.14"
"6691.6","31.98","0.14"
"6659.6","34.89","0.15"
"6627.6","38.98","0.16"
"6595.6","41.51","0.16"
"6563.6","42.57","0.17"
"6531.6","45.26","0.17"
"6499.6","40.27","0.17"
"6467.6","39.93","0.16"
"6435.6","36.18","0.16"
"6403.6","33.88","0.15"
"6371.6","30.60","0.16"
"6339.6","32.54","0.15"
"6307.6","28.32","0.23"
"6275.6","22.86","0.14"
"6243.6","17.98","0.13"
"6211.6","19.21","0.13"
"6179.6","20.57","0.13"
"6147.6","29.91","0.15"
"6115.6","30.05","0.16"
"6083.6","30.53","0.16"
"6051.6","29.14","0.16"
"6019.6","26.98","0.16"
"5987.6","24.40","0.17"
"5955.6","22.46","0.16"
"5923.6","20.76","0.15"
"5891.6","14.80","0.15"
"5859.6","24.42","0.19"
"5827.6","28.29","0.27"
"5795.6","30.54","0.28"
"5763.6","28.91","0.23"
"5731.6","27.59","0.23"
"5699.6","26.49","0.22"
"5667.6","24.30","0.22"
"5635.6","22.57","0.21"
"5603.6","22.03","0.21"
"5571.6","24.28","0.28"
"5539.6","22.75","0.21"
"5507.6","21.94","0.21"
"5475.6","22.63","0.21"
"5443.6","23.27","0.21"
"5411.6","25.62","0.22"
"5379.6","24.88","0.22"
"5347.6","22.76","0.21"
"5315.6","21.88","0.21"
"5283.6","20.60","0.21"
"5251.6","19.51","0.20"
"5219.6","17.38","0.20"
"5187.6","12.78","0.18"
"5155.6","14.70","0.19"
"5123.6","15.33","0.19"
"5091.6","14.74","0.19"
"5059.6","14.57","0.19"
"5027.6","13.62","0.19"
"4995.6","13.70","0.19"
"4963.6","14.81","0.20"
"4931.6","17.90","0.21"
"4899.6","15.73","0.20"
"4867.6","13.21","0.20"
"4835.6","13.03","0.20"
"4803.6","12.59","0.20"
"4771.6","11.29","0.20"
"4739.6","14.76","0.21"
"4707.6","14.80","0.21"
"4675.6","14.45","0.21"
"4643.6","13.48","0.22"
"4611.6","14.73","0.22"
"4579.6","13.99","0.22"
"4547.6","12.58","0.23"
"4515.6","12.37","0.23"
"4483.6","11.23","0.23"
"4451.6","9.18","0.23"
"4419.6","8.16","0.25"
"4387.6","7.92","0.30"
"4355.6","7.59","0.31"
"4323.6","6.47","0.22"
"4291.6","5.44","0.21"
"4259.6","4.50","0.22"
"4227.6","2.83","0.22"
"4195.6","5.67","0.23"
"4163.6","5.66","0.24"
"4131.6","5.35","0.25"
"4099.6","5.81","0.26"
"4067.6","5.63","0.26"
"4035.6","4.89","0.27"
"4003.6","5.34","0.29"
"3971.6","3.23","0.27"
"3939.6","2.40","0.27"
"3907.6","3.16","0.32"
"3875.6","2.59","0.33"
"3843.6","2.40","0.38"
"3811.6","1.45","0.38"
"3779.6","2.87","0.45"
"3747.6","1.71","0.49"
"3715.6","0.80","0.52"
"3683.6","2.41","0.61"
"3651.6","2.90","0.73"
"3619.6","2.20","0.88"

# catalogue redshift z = 0.00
